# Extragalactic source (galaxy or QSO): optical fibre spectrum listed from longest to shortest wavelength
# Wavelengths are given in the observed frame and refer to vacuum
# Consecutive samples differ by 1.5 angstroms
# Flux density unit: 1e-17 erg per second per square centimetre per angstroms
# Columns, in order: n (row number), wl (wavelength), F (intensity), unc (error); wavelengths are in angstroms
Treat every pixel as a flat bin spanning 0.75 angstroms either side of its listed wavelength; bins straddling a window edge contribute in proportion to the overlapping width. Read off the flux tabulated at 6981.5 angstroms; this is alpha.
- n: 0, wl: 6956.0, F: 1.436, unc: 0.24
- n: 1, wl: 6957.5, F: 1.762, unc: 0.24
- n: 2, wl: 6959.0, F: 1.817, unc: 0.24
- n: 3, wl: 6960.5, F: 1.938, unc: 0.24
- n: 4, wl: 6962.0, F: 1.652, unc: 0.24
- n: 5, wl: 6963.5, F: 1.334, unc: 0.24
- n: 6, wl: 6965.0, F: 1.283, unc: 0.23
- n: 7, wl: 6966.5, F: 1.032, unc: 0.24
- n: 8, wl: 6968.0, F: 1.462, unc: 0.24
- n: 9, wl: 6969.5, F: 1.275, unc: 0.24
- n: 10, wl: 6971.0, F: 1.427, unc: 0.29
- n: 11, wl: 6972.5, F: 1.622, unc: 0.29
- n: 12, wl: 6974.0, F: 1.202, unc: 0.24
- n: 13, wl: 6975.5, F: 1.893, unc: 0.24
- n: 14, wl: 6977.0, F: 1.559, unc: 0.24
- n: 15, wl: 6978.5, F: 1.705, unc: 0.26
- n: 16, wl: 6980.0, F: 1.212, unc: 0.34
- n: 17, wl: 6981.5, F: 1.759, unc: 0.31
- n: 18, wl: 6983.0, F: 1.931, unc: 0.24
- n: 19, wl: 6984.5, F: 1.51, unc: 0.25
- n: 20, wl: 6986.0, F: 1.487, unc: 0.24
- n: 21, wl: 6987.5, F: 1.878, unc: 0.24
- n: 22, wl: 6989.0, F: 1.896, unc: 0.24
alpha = 1.759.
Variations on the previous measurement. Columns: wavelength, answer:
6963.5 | 1.334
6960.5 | 1.938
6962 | 1.652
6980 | 1.212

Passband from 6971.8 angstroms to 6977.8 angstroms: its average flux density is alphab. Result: 1.57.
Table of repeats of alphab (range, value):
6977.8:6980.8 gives 1.46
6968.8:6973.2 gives 1.44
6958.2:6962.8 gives 1.8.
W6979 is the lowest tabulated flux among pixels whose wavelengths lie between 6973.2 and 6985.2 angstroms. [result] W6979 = 1.202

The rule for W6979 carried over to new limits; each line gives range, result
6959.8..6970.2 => 1.032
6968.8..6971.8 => 1.275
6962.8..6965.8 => 1.283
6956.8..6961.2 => 1.762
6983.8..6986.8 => 1.487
